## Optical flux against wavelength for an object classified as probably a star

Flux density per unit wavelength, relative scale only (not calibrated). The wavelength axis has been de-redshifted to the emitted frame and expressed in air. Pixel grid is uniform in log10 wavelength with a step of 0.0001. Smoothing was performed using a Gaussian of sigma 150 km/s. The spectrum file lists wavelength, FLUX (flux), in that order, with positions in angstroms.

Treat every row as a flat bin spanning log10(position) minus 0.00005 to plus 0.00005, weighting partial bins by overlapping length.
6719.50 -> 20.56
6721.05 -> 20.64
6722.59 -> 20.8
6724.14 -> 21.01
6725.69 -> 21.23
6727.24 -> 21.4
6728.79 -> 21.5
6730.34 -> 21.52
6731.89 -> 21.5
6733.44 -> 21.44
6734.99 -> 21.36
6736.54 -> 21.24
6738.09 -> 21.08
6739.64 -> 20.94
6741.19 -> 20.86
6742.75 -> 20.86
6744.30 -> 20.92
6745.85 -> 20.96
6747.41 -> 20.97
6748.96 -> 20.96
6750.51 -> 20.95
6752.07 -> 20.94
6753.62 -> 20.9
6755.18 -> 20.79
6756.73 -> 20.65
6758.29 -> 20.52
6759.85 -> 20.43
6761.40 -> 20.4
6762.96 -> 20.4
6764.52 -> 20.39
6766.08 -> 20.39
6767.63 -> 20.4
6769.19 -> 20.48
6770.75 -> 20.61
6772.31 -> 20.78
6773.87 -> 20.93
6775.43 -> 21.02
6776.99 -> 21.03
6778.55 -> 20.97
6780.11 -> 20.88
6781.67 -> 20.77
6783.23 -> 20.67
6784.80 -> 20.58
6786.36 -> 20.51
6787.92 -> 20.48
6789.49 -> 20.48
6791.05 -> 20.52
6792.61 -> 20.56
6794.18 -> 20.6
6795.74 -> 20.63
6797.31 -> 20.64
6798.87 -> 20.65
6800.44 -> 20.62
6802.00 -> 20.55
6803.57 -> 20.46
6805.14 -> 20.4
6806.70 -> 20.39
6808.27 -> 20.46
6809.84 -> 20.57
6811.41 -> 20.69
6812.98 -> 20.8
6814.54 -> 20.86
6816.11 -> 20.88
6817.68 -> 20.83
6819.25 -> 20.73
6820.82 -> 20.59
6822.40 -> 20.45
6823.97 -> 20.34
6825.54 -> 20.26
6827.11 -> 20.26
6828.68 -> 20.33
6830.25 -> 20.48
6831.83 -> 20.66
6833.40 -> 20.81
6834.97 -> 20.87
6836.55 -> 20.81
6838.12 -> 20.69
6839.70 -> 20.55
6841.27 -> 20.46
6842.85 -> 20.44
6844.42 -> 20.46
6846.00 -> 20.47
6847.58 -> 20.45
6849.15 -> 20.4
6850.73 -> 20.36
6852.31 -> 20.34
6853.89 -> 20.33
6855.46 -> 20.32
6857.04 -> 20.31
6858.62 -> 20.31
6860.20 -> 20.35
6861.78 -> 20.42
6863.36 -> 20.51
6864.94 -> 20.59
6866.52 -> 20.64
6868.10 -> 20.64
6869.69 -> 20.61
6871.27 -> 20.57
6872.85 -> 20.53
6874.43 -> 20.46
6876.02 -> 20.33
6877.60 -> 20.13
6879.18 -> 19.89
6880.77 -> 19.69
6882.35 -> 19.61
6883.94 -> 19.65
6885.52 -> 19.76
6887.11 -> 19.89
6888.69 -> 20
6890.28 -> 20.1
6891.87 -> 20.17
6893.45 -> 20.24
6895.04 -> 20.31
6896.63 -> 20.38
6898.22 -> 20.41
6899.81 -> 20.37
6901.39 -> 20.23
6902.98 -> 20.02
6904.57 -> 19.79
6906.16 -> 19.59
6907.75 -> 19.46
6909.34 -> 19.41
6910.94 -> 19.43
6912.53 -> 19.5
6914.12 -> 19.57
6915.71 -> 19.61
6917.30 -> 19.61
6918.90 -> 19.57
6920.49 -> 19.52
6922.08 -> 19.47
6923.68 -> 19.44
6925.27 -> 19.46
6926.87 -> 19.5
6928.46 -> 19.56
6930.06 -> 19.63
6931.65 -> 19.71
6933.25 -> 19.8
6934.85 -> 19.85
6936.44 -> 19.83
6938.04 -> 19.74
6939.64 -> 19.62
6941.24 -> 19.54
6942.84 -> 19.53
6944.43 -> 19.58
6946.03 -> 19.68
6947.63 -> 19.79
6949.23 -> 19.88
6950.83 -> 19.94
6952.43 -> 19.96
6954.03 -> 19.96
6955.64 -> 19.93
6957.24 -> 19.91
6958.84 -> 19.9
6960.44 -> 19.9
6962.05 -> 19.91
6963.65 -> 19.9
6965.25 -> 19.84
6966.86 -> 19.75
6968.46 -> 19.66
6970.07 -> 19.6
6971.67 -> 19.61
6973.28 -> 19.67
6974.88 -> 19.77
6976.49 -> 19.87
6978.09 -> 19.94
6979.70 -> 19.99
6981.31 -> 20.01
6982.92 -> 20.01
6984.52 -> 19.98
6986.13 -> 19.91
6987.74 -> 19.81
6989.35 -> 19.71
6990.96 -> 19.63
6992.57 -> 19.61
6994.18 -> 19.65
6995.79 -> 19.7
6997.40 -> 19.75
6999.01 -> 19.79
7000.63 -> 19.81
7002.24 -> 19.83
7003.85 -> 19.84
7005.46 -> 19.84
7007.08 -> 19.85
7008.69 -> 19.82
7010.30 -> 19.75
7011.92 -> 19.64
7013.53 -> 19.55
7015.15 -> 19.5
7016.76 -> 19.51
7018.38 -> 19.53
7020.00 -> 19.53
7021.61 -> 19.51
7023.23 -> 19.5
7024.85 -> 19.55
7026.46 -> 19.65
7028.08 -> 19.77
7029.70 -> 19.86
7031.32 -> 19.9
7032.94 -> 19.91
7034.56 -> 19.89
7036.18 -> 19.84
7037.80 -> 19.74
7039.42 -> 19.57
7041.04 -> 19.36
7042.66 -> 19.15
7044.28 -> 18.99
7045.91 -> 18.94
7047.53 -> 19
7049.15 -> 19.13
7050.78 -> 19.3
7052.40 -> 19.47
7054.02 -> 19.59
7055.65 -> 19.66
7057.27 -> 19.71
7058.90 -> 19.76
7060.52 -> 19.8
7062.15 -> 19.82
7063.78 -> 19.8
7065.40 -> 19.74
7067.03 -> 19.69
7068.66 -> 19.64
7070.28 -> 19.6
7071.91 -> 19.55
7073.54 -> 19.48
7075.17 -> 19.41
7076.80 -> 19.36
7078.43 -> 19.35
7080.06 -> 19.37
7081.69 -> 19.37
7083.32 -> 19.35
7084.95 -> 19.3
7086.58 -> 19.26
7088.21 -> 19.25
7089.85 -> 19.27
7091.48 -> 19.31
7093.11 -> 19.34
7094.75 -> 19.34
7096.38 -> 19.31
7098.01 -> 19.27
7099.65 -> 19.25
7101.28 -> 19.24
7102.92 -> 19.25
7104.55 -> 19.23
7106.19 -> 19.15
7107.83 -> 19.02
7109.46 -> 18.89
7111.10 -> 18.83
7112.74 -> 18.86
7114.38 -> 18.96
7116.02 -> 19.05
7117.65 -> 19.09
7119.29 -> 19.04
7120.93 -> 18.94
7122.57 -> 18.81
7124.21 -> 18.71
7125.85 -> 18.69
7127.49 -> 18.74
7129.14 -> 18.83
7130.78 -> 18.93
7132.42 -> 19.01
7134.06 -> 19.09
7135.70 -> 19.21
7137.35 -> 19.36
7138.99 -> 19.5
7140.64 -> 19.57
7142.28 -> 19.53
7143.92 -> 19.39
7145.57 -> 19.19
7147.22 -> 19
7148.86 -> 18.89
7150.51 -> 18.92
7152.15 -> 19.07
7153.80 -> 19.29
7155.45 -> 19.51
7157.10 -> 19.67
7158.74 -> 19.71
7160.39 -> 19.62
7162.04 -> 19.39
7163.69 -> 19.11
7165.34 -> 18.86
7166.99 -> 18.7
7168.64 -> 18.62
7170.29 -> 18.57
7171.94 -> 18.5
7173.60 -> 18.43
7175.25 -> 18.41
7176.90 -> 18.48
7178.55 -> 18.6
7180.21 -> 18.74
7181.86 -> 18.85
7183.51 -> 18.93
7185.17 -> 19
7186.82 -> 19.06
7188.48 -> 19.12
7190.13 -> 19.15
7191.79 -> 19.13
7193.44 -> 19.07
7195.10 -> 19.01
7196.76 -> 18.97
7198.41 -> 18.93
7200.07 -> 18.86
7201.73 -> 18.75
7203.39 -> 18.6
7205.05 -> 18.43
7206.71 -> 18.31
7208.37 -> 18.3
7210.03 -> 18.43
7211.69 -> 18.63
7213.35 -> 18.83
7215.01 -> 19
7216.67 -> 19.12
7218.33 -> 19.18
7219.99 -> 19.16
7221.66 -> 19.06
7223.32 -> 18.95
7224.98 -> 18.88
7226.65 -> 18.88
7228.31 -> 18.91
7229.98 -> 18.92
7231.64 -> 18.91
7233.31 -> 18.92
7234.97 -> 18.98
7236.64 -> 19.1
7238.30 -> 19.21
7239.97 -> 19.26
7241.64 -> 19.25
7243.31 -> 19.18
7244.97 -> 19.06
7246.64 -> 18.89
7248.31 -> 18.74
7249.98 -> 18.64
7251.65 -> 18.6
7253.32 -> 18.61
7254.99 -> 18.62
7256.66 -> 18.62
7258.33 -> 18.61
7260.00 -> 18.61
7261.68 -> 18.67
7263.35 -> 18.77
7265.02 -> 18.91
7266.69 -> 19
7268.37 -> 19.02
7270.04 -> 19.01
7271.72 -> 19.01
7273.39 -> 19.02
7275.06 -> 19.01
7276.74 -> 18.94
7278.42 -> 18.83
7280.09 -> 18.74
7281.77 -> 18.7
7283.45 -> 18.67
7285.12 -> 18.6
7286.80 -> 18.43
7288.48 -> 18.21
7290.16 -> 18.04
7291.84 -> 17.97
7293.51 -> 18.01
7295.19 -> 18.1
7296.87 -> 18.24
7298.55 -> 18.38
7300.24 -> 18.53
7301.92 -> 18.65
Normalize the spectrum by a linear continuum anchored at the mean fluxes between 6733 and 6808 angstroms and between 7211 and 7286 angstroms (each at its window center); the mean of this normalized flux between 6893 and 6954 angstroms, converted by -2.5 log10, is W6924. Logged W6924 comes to 0.02 mag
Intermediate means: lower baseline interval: 20.7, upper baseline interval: 18.9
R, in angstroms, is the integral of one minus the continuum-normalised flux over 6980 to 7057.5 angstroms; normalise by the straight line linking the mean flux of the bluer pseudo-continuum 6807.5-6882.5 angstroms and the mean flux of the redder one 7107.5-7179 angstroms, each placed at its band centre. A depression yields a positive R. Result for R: 0.0 angstroms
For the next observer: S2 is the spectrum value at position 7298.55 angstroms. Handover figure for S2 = 18.38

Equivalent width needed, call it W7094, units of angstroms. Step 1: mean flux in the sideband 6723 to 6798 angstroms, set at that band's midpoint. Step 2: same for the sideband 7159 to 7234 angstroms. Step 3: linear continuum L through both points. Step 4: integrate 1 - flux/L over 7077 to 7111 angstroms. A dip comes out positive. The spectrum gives 0.1 angstroms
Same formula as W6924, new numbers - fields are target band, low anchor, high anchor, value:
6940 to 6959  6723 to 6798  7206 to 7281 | 0.01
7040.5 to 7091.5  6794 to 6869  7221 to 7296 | 0.01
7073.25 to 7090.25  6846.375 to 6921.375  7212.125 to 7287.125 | 0.01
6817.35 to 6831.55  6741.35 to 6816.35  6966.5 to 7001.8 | 0.00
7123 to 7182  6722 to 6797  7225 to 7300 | 0.01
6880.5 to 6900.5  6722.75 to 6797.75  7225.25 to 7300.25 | 0.01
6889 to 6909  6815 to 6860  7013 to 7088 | 0.01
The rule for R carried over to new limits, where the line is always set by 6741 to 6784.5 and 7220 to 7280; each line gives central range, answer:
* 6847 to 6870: -0.1 angstroms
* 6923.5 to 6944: 0.5 angstroms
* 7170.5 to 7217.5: 0.8 angstroms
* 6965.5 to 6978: 0.1 angstroms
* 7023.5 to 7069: 0.2 angstroms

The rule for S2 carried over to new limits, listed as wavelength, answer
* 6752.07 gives 20.94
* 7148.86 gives 18.89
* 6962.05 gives 19.91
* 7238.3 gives 19.21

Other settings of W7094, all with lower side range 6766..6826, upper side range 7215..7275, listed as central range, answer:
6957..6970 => 0.11 angstroms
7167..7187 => 0.54 angstroms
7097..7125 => 0.57 angstroms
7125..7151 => 0.29 angstroms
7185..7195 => 0.02 angstroms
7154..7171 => 0.05 angstroms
